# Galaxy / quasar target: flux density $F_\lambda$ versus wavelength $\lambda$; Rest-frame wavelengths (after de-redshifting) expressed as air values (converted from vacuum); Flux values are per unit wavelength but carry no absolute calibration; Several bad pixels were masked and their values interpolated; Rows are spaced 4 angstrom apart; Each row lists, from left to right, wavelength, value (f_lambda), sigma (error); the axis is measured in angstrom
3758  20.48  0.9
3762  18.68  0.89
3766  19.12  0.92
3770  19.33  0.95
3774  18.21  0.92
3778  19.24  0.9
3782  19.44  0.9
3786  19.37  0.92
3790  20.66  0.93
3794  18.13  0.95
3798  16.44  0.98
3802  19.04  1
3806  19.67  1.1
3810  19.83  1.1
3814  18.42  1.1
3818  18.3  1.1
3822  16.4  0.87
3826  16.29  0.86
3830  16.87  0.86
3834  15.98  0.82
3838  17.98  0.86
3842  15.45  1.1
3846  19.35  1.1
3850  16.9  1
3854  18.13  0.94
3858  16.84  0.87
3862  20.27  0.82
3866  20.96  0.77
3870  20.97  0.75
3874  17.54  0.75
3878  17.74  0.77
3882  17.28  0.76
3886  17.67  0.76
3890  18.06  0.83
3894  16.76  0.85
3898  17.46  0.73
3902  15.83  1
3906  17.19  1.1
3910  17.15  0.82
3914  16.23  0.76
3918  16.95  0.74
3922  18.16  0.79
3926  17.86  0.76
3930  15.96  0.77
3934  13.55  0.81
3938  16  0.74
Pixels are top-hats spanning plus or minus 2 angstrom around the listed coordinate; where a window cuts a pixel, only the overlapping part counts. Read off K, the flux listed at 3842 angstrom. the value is 15.45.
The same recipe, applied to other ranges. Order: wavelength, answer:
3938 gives 16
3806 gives 19.67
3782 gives 19.44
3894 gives 16.76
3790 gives 20.66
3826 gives 16.29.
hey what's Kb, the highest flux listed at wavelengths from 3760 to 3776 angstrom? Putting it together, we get 19.33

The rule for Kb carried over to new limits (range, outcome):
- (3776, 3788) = 19.44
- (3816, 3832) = 18.3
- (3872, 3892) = 18.06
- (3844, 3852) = 19.35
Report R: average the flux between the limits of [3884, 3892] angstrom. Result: 17.9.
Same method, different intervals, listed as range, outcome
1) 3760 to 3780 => 18.9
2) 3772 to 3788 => 19.1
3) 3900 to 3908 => 16.5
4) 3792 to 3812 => 18.6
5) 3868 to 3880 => 18.8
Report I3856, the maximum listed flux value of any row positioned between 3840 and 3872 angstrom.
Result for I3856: 20.97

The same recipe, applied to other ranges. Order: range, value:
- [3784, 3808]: 20.66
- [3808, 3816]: 19.83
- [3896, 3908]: 17.46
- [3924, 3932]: 17.86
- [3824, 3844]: 17.98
